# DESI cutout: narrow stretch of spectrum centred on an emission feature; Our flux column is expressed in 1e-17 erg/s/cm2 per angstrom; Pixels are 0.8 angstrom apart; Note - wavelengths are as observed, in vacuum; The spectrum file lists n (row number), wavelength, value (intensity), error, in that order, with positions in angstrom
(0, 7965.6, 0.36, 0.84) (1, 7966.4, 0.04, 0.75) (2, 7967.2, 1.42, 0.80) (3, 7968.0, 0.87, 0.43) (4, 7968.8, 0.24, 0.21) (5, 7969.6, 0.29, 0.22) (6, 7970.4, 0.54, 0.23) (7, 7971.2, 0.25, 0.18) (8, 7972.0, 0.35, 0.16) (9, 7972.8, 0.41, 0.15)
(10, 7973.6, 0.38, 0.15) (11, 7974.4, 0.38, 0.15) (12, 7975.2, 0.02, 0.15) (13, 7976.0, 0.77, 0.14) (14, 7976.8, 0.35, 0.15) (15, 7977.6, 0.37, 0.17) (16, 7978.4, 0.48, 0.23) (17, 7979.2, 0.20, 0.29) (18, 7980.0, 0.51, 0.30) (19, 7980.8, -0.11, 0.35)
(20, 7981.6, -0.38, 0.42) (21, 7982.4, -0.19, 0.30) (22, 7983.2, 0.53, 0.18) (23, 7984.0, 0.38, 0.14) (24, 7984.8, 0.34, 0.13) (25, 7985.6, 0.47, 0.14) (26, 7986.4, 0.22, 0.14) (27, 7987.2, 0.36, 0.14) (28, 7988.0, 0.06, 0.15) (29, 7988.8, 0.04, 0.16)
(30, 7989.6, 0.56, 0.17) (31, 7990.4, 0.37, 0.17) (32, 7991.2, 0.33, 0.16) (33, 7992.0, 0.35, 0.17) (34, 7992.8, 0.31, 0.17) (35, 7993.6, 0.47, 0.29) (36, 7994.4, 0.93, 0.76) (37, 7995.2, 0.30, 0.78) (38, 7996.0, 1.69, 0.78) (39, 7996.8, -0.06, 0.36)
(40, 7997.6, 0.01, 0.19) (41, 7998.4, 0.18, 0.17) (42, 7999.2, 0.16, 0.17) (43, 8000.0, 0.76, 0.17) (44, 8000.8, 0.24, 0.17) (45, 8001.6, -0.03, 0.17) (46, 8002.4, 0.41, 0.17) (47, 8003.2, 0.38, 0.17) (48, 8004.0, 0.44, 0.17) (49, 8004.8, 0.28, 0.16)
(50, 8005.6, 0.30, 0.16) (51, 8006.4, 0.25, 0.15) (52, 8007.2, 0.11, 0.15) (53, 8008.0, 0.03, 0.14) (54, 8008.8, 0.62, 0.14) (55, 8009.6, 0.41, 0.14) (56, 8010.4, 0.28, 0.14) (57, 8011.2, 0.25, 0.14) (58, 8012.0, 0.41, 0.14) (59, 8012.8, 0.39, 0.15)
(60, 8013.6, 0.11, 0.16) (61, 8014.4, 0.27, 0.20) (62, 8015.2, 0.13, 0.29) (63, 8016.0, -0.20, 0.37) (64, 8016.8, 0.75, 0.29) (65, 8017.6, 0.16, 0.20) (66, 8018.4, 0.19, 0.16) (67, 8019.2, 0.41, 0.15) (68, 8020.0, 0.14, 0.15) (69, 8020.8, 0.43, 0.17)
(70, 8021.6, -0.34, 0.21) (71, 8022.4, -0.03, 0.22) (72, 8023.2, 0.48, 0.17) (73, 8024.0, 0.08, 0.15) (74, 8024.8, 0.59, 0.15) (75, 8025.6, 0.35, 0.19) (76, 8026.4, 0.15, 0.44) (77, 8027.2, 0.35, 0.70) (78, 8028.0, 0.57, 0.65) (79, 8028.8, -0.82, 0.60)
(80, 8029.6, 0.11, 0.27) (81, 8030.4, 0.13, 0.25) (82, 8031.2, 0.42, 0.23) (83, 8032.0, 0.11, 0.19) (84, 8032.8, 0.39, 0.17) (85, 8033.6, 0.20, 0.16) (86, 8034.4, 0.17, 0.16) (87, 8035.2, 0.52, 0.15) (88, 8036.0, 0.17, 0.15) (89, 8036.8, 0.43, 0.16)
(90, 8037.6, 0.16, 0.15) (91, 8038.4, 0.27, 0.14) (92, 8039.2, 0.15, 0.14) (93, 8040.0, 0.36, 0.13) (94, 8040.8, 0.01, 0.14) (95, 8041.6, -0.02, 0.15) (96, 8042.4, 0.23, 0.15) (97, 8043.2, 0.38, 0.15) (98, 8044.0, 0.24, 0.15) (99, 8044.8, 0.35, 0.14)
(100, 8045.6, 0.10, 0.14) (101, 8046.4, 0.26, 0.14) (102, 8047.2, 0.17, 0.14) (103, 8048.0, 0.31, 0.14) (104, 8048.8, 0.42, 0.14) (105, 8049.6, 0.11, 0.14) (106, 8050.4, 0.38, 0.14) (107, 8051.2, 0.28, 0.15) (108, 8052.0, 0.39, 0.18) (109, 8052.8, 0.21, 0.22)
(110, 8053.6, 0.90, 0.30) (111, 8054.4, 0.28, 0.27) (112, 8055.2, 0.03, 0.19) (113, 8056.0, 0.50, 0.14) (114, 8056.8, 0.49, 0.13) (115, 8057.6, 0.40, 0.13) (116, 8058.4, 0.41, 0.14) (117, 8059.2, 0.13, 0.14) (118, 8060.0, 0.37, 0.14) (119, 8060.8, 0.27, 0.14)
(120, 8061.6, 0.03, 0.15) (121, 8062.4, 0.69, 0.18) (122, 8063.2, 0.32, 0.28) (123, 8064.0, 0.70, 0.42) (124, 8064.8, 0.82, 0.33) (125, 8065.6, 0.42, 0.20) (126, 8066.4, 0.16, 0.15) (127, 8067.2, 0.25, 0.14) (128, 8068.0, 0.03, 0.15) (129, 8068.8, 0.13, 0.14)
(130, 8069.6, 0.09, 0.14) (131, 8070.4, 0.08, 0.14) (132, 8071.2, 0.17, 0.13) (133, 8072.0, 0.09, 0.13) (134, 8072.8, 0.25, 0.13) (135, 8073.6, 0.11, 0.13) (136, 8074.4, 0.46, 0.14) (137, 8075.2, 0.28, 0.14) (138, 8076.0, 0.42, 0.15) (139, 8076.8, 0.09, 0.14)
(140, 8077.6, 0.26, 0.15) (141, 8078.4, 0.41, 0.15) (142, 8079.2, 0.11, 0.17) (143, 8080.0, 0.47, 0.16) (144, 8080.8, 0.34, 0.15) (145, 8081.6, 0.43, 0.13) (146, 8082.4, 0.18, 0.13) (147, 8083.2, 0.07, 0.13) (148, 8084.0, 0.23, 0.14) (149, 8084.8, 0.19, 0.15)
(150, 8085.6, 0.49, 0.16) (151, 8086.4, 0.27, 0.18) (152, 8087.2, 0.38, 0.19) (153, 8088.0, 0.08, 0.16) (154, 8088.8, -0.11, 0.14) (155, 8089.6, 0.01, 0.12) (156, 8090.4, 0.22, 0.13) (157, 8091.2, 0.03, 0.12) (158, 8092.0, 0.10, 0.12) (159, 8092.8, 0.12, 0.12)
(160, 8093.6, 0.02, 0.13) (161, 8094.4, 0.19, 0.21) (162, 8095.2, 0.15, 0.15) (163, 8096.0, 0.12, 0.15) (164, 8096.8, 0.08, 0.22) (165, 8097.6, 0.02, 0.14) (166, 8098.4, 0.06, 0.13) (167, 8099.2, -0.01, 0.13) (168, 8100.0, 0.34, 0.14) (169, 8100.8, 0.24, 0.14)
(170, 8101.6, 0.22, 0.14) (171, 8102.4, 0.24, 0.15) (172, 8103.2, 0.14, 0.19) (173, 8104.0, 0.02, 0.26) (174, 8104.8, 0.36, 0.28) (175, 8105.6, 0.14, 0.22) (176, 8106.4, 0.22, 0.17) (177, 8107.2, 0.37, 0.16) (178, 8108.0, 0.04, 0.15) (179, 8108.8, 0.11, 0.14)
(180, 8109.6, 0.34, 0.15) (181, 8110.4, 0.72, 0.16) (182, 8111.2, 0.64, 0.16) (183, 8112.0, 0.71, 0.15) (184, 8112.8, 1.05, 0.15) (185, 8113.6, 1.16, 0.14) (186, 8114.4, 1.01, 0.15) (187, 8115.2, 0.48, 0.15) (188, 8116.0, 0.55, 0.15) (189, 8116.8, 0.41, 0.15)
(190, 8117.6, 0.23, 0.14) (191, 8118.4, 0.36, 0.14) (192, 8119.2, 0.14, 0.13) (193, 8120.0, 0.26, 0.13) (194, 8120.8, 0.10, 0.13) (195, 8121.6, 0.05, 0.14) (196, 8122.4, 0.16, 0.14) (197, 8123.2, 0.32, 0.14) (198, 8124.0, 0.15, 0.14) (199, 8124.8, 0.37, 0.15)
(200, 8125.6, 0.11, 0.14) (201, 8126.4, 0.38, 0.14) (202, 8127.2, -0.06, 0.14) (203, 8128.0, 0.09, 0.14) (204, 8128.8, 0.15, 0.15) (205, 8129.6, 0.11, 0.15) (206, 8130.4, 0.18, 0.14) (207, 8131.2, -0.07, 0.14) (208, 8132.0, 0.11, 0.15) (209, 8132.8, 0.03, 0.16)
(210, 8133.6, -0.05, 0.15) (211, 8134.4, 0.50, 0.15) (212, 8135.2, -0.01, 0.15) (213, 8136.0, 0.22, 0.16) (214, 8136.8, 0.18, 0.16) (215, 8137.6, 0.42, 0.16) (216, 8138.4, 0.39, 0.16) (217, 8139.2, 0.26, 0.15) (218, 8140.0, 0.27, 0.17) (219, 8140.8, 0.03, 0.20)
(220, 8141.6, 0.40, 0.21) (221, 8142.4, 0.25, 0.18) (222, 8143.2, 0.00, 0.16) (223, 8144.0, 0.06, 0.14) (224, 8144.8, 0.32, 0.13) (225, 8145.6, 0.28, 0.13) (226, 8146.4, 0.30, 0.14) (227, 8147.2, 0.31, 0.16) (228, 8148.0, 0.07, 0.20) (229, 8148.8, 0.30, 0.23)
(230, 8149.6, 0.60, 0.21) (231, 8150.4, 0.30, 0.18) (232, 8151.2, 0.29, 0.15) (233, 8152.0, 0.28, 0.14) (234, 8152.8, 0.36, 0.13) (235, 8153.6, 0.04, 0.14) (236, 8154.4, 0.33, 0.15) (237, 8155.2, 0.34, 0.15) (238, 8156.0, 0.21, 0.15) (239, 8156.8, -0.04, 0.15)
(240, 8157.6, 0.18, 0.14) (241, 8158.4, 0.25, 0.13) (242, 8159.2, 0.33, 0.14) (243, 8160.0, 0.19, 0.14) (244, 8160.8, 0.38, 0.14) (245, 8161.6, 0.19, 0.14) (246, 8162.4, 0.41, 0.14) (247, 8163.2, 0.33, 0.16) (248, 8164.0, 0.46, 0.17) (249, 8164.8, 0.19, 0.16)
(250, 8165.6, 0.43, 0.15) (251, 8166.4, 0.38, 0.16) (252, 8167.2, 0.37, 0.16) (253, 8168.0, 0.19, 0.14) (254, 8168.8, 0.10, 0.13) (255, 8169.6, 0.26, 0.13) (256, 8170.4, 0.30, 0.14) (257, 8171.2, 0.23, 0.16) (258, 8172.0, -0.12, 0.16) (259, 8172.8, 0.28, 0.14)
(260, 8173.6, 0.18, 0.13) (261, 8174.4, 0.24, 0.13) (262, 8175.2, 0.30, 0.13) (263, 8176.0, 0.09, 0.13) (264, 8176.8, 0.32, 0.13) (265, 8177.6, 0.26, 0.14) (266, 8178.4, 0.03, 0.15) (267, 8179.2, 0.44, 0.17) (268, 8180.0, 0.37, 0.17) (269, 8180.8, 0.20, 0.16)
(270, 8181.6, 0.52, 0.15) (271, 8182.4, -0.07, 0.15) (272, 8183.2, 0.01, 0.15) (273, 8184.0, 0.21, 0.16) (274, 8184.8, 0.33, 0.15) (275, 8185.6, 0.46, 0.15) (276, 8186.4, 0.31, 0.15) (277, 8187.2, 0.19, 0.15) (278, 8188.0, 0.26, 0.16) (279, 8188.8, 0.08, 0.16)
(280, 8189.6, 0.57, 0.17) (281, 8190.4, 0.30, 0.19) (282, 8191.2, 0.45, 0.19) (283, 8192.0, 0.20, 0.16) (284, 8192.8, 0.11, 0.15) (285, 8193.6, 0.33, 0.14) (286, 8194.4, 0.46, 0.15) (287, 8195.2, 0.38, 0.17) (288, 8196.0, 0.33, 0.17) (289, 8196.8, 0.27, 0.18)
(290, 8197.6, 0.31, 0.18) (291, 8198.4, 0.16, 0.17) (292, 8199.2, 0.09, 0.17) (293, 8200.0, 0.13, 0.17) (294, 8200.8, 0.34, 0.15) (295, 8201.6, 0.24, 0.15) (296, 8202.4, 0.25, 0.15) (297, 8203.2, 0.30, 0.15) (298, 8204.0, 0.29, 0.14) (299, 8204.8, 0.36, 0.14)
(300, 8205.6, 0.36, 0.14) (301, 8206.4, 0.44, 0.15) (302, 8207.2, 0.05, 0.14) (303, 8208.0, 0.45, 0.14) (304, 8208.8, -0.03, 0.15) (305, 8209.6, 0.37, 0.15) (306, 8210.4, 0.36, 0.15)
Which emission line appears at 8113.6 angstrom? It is H-gamma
